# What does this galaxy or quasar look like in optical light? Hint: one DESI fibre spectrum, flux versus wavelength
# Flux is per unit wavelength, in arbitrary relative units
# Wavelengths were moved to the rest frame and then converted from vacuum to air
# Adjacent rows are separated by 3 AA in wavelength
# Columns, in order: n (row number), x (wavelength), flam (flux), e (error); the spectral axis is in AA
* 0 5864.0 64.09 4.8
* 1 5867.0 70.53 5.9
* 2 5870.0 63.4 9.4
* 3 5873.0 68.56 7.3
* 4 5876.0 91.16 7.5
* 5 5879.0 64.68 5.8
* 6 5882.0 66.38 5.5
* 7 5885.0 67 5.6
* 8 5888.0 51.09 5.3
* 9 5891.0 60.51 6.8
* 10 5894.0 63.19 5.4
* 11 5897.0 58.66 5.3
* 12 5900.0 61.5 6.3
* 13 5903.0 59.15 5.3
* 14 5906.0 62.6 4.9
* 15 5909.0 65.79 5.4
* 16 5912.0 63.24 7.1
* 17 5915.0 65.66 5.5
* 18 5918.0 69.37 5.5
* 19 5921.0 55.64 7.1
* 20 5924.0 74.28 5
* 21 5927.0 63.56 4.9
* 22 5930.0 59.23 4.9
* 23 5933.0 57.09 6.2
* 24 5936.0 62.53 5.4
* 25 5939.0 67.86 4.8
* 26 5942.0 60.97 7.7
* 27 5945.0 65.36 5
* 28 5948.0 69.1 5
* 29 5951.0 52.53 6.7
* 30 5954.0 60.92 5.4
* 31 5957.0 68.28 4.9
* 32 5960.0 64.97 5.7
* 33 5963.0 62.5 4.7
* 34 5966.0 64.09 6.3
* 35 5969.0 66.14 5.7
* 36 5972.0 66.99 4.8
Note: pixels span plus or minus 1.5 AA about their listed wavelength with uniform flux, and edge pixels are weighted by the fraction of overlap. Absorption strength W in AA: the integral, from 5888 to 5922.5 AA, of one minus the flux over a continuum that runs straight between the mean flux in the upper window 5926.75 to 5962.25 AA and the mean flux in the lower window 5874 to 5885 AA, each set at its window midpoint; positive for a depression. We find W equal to 3.5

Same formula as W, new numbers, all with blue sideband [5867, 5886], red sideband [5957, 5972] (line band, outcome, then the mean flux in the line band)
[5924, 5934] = 0.74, 62.3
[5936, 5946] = 0.32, 64.4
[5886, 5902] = 2.31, 59.2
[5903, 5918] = 0.87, 64.3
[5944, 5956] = 0.70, 62.1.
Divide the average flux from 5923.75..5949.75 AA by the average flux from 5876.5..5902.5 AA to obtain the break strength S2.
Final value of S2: 1.0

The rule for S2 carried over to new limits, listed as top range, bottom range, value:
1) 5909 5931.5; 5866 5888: 0.94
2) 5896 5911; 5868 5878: 0.84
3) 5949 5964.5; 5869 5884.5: 0.88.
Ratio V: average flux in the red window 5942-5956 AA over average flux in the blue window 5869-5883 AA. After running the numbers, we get 0.9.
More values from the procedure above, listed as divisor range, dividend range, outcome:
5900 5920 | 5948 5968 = 0.98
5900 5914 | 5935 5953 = 1.01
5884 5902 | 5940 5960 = 1.05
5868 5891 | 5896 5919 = 0.94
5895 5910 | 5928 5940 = 1.00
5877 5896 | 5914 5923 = 1.02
